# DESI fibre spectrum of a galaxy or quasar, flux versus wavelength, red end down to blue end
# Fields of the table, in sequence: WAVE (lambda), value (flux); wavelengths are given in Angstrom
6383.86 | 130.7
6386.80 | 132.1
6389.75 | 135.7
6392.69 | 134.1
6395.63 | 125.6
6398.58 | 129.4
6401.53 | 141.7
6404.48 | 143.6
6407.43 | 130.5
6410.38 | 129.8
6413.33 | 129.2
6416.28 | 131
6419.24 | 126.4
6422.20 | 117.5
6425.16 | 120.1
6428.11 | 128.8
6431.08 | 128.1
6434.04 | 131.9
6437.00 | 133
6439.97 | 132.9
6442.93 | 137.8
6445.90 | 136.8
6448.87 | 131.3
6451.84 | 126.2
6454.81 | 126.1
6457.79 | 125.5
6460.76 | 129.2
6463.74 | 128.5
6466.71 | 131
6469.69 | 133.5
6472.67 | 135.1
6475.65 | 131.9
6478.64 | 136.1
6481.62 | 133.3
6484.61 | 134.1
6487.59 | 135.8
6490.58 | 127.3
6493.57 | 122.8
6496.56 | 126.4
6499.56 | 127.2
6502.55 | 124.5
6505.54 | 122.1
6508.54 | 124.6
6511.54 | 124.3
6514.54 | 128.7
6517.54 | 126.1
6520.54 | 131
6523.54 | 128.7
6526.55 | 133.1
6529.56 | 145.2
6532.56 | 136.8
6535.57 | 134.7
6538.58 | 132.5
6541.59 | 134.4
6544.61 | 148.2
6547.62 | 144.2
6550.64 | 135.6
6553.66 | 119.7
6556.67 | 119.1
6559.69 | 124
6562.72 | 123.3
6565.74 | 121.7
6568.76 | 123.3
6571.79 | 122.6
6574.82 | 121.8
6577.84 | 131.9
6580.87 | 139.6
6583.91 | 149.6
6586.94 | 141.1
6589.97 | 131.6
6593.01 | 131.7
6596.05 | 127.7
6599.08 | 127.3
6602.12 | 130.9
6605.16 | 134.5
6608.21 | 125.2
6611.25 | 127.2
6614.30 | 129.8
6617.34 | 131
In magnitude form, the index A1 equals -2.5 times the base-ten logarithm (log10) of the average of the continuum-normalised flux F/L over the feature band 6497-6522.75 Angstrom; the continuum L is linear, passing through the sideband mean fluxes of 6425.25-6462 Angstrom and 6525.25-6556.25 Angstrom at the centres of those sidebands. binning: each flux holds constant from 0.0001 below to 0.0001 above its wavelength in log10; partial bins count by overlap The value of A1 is 0.07 mag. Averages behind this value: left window 130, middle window 126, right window 136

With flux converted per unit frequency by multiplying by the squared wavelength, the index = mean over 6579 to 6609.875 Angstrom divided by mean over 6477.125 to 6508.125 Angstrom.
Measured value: 1.07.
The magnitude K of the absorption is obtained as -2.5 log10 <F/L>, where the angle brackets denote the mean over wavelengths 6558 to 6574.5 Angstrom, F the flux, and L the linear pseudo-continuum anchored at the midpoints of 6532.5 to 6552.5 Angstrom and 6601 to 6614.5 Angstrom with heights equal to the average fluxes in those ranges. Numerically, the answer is 0.10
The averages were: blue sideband 138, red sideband 129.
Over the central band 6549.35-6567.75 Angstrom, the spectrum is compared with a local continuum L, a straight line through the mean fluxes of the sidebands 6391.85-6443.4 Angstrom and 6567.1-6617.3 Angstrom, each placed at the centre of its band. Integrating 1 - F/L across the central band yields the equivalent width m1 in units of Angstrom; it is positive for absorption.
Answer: 1.0 Angstrom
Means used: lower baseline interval 130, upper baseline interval 131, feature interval 124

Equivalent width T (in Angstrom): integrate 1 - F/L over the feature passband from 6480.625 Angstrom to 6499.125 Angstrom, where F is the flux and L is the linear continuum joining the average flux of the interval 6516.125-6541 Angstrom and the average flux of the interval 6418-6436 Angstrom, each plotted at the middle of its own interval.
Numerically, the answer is 0.1 Angstrom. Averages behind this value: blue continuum 126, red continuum 134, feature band 130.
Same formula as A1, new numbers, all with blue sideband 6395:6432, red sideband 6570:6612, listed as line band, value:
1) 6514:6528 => 0.01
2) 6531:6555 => -0.04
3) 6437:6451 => -0.04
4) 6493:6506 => 0.05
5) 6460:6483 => -0.02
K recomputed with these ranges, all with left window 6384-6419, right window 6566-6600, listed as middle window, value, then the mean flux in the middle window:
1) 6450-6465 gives 0.043 mag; 127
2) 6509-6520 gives 0.044 mag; 127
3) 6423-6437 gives 0.042 mag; 127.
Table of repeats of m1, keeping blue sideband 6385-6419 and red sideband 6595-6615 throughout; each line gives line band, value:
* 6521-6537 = -0.6 Angstrom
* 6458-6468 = 0.2 Angstrom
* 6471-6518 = 0.8 Angstrom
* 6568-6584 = -0.1 Angstrom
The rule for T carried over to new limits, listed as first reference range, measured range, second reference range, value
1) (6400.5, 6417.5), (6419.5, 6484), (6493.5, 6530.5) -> 0.7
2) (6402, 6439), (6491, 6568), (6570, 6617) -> 0.7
